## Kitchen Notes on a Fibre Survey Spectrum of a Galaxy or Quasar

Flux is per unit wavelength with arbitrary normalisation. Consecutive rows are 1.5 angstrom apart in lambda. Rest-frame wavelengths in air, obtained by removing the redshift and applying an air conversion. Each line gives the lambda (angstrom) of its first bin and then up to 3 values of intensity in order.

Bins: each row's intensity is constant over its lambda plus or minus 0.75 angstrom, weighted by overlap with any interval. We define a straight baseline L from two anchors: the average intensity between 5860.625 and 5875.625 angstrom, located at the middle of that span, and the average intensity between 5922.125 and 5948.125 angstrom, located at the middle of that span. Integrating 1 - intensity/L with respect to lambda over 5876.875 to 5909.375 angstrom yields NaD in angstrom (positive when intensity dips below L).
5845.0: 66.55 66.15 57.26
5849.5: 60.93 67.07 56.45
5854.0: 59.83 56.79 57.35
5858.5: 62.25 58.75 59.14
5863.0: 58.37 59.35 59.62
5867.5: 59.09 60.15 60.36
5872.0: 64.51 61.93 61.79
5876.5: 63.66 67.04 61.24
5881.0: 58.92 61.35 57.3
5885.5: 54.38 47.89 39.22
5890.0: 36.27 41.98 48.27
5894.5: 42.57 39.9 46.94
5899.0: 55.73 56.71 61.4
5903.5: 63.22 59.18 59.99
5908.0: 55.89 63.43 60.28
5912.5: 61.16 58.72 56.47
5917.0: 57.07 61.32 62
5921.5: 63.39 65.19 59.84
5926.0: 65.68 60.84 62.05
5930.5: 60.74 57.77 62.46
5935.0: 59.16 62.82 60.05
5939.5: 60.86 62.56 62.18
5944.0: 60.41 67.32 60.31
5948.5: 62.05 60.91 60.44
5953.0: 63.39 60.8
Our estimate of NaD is 4.0 angstrom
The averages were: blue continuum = 60.4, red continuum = 61.8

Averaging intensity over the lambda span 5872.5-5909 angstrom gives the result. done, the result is 54.4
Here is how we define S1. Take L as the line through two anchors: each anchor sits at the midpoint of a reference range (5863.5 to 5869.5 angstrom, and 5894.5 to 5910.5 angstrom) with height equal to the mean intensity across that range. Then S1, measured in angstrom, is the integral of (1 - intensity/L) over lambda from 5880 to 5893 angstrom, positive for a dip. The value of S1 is 1.72 angstrom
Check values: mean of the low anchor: 59.5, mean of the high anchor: 55.7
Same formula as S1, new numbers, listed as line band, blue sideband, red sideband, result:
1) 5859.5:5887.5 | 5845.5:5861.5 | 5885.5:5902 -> -3.4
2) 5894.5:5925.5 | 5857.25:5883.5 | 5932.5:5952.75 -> 1.6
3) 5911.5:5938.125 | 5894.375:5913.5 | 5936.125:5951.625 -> -0.8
